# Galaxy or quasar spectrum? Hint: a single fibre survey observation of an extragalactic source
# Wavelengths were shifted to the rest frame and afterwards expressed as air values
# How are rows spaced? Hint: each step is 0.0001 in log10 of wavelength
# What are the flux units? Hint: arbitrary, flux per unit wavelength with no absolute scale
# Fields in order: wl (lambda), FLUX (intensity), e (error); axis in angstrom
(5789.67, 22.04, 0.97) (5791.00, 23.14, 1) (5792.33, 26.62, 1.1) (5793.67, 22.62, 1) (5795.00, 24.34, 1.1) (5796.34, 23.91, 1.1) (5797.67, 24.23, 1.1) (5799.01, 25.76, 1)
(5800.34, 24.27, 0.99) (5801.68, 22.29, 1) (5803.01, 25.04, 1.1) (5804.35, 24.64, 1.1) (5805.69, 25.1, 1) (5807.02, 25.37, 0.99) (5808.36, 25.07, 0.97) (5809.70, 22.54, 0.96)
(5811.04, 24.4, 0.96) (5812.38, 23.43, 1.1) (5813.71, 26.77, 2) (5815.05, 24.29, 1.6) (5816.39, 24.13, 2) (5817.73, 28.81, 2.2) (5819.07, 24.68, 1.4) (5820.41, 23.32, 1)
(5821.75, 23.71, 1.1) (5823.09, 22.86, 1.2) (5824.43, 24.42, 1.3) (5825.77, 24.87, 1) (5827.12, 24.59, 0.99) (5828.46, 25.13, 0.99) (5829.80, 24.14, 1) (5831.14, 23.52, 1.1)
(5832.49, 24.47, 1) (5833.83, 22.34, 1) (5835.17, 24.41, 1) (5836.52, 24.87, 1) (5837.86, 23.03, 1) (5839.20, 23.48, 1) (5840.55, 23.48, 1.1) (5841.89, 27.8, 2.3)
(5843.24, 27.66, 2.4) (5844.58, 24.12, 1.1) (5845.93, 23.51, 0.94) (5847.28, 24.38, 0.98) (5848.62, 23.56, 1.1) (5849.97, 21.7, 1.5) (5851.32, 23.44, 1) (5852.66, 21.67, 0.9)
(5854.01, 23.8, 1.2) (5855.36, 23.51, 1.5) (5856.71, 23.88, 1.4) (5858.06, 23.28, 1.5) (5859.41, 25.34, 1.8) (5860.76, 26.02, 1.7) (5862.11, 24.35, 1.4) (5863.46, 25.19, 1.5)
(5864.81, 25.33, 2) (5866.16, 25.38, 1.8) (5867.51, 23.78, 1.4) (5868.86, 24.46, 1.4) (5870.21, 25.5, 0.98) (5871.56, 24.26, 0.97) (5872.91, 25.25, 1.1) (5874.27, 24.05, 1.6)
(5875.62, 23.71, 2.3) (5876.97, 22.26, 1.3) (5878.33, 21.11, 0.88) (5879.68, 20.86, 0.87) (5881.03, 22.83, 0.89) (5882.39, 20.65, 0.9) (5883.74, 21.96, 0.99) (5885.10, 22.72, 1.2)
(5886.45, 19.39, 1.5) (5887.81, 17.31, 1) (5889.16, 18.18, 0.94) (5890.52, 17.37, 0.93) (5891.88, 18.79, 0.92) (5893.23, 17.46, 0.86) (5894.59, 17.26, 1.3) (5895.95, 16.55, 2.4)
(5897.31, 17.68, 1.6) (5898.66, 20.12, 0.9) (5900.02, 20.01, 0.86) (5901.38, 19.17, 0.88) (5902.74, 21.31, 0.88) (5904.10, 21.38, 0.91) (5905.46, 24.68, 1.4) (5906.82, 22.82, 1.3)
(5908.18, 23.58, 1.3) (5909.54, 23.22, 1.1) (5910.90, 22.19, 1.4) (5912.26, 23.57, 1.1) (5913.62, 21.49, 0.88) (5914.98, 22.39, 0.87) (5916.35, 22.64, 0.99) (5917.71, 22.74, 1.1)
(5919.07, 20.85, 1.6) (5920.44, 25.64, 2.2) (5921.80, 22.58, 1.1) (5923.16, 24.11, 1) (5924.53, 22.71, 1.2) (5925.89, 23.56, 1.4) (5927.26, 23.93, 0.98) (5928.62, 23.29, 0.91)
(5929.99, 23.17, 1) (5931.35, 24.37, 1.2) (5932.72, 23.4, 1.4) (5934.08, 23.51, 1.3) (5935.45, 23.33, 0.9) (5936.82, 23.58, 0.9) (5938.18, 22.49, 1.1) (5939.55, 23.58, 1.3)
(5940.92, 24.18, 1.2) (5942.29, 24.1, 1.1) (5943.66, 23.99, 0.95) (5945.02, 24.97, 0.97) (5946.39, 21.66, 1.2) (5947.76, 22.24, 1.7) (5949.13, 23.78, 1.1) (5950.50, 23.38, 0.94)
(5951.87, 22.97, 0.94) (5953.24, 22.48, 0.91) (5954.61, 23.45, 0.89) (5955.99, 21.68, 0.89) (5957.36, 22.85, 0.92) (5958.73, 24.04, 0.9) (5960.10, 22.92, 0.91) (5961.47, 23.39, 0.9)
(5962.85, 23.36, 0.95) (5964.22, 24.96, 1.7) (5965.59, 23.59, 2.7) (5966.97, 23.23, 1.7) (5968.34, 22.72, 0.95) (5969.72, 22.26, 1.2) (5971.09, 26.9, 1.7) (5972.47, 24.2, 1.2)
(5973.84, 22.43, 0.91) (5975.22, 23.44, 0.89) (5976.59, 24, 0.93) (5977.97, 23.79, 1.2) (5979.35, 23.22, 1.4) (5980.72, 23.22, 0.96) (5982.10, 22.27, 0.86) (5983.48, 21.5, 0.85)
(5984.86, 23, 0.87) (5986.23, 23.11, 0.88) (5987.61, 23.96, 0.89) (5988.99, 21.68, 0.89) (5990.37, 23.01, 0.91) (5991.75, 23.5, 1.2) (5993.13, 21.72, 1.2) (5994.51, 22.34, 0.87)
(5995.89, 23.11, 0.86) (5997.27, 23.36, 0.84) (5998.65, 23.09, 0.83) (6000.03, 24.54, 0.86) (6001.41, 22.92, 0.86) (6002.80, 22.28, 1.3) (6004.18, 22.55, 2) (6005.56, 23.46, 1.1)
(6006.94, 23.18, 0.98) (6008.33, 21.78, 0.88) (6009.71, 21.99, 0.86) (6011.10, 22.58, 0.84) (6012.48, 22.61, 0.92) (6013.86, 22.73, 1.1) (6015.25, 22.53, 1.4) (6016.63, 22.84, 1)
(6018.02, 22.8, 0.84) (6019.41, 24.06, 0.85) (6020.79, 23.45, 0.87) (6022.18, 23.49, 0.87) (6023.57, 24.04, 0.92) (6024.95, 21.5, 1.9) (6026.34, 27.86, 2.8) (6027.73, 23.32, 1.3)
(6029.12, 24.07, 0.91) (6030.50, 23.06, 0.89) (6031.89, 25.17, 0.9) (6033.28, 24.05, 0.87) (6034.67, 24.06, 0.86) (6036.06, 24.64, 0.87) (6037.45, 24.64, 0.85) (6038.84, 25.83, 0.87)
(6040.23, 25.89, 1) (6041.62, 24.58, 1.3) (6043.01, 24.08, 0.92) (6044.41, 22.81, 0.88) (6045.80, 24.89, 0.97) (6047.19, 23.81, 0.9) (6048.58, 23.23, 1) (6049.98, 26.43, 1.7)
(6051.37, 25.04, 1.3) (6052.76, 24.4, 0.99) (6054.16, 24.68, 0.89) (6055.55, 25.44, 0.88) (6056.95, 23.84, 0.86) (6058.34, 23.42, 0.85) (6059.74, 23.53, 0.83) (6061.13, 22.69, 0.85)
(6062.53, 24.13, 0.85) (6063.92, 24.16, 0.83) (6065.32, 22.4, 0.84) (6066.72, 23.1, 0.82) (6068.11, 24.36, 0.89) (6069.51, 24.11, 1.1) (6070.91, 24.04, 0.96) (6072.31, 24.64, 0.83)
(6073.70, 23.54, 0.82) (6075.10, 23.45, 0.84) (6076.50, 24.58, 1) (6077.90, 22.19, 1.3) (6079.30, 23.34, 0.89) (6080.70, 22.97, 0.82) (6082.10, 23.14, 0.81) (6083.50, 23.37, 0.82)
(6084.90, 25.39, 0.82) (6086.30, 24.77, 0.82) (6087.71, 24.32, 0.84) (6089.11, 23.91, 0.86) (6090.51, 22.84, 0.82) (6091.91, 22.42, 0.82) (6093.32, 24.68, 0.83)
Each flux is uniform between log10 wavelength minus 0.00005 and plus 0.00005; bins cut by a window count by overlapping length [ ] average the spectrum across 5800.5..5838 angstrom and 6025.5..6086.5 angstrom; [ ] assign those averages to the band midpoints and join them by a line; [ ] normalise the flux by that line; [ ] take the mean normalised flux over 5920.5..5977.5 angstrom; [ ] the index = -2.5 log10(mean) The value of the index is 0.04 mag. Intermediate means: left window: 24.4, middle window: 23.5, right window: 24.2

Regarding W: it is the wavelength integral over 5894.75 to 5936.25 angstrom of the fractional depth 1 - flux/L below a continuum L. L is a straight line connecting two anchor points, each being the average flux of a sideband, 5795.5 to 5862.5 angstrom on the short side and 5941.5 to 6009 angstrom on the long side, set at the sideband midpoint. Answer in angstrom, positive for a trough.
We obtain 2.4 angstrom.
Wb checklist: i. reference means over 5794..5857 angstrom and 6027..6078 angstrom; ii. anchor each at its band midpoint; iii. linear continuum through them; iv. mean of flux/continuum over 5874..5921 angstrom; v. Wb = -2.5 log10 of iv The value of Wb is 0.153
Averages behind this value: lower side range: 24.3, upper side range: 24.1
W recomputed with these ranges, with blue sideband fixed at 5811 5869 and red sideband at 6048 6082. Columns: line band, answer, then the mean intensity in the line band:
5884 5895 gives 2.5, 18.7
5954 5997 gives 1.6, 23.2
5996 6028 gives 1.1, 23.2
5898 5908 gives 1.1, 21.5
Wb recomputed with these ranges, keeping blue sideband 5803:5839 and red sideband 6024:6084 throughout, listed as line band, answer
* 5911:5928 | 0.06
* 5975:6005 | 0.05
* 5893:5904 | 0.27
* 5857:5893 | 0.08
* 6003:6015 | 0.07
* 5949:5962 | 0.05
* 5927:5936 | 0.03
